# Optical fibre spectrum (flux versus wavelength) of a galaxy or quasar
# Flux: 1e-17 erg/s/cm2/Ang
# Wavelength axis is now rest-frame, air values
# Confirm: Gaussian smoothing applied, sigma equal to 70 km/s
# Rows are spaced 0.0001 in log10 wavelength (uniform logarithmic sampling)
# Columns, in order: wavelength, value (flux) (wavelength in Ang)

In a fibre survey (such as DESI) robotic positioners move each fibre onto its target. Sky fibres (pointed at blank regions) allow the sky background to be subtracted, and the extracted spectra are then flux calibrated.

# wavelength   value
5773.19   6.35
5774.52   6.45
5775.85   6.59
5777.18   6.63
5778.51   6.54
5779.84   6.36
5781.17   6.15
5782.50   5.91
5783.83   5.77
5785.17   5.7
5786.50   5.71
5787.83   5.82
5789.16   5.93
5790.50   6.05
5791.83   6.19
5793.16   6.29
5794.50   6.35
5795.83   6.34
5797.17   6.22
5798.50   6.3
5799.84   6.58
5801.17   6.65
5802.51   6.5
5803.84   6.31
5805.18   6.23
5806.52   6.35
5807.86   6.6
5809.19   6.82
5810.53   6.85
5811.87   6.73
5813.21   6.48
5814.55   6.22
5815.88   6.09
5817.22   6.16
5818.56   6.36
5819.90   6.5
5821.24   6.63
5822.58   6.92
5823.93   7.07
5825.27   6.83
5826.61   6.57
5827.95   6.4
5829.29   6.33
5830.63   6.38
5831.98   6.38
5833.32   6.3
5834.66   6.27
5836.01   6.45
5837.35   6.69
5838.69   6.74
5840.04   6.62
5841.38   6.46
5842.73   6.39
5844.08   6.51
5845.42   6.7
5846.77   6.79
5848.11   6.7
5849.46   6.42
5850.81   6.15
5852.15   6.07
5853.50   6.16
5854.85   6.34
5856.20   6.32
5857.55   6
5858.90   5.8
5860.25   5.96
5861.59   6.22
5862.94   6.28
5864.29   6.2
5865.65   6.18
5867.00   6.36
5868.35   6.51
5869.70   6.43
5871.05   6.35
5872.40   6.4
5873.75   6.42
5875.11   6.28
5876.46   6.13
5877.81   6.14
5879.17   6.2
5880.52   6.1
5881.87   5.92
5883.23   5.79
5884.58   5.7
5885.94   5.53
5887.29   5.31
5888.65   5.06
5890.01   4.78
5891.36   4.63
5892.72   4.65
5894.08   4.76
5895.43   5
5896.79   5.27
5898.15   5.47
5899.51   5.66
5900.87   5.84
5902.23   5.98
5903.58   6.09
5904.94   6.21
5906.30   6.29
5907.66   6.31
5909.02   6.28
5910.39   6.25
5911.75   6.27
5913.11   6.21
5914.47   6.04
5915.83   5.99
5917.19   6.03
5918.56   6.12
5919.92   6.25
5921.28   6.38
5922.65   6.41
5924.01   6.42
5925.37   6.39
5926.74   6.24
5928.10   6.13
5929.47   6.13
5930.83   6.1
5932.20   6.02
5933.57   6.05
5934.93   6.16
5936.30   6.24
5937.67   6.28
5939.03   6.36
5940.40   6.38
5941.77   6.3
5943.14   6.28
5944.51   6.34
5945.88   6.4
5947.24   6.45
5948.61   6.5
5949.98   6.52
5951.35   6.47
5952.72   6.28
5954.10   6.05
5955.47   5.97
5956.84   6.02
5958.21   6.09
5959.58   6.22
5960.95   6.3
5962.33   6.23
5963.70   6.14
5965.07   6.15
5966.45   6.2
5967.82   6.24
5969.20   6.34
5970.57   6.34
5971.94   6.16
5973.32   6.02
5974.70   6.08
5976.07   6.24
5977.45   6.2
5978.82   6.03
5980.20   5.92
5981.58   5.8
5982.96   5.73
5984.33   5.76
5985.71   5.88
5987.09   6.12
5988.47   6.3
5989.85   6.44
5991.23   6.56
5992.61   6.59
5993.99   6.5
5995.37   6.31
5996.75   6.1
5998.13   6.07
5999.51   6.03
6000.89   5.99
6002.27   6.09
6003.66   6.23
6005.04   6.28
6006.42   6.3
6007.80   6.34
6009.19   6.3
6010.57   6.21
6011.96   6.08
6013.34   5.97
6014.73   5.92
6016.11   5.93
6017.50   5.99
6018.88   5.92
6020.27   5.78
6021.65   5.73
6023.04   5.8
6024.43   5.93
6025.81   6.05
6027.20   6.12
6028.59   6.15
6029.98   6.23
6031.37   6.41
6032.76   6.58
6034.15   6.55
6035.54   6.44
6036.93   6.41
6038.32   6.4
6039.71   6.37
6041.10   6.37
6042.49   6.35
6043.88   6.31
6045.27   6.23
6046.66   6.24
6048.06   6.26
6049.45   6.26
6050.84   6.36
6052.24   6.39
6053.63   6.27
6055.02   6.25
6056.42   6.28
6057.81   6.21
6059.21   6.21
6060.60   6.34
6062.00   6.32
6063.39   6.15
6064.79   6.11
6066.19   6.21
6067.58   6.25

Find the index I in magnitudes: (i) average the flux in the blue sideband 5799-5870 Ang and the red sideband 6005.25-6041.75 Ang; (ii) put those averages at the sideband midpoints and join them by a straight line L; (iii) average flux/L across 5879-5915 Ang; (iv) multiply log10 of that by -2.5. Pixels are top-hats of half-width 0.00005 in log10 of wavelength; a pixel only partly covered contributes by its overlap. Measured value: 0.12 mag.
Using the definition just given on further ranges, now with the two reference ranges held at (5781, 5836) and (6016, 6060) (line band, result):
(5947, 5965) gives 0.00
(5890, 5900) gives 0.24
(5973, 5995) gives 0.02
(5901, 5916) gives 0.02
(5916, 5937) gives 0.01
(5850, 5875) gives 0.02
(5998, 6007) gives 0.02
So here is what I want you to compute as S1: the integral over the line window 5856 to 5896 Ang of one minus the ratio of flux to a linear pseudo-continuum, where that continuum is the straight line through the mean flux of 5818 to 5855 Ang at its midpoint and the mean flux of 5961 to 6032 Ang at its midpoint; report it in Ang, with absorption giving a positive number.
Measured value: 3.6 Ang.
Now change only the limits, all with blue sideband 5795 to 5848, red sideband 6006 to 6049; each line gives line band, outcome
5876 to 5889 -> 1.2 Ang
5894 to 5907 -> 1.4 Ang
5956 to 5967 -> 0.2 Ang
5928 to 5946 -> 0.3 Ang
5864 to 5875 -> 0.1 Ang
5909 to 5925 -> 0.3 Ang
